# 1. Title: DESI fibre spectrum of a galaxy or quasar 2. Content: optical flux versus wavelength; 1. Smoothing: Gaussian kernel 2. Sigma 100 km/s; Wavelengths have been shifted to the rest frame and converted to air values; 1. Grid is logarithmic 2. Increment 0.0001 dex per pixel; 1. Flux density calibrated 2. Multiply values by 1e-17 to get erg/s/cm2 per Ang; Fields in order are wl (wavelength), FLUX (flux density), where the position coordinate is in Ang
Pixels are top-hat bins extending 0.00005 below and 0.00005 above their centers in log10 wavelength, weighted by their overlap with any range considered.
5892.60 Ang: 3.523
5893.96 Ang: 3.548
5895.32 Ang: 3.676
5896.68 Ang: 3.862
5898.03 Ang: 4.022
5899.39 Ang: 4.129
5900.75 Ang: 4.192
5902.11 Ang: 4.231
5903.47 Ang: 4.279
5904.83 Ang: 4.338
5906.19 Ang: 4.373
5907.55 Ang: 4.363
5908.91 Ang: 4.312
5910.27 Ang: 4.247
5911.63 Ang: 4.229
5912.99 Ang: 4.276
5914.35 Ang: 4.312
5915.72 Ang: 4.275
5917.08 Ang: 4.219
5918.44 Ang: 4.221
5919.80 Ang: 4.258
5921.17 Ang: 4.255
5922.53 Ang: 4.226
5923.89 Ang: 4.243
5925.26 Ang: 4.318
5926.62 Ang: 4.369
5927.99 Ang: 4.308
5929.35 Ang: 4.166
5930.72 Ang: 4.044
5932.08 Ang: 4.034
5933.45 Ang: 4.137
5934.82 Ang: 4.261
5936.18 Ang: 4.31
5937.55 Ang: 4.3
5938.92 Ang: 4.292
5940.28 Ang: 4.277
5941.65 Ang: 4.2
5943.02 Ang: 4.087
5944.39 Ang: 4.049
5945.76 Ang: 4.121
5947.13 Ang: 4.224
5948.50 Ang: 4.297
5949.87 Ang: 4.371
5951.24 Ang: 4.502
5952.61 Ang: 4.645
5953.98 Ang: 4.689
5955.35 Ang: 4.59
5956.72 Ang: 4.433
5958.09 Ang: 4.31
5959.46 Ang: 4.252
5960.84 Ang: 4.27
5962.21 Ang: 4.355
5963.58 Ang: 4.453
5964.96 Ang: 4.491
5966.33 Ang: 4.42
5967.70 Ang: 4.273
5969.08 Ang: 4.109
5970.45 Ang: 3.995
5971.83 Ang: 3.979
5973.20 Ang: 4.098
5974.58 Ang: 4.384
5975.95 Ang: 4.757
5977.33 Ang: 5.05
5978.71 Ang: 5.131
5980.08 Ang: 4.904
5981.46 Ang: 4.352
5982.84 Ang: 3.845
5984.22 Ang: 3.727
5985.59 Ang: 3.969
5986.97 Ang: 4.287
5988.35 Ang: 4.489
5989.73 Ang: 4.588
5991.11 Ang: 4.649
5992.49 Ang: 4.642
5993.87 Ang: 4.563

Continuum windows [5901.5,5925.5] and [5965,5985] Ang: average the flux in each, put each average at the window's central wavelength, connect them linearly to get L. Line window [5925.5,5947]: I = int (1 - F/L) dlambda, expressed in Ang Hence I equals 0.5 Ang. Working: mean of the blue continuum 4.28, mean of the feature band 4.2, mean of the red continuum 4.36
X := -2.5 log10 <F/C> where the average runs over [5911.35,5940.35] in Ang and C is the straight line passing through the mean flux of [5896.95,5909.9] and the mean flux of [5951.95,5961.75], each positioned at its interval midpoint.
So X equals 0.02 mag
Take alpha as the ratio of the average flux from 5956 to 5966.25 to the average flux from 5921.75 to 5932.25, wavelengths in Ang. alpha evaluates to 1.03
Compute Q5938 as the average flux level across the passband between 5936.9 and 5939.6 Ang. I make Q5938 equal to 4.3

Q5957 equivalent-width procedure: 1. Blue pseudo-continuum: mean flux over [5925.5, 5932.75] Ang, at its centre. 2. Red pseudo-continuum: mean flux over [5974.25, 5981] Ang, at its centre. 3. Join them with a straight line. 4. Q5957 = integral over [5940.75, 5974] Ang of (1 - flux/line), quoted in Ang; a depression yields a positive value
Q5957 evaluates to 2.0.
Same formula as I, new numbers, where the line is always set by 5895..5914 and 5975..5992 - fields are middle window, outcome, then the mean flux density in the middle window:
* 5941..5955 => 0.1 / 4.32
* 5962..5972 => 0.3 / 4.27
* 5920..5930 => 0.0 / 4.27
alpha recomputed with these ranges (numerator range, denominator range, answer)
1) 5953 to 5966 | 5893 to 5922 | 1.06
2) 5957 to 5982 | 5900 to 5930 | 1.03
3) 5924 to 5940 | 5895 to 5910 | 1.01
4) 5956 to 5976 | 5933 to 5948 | 1.02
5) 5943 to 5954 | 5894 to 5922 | 1.03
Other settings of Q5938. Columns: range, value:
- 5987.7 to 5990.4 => 4.54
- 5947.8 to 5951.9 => 4.39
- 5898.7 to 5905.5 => 4.23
